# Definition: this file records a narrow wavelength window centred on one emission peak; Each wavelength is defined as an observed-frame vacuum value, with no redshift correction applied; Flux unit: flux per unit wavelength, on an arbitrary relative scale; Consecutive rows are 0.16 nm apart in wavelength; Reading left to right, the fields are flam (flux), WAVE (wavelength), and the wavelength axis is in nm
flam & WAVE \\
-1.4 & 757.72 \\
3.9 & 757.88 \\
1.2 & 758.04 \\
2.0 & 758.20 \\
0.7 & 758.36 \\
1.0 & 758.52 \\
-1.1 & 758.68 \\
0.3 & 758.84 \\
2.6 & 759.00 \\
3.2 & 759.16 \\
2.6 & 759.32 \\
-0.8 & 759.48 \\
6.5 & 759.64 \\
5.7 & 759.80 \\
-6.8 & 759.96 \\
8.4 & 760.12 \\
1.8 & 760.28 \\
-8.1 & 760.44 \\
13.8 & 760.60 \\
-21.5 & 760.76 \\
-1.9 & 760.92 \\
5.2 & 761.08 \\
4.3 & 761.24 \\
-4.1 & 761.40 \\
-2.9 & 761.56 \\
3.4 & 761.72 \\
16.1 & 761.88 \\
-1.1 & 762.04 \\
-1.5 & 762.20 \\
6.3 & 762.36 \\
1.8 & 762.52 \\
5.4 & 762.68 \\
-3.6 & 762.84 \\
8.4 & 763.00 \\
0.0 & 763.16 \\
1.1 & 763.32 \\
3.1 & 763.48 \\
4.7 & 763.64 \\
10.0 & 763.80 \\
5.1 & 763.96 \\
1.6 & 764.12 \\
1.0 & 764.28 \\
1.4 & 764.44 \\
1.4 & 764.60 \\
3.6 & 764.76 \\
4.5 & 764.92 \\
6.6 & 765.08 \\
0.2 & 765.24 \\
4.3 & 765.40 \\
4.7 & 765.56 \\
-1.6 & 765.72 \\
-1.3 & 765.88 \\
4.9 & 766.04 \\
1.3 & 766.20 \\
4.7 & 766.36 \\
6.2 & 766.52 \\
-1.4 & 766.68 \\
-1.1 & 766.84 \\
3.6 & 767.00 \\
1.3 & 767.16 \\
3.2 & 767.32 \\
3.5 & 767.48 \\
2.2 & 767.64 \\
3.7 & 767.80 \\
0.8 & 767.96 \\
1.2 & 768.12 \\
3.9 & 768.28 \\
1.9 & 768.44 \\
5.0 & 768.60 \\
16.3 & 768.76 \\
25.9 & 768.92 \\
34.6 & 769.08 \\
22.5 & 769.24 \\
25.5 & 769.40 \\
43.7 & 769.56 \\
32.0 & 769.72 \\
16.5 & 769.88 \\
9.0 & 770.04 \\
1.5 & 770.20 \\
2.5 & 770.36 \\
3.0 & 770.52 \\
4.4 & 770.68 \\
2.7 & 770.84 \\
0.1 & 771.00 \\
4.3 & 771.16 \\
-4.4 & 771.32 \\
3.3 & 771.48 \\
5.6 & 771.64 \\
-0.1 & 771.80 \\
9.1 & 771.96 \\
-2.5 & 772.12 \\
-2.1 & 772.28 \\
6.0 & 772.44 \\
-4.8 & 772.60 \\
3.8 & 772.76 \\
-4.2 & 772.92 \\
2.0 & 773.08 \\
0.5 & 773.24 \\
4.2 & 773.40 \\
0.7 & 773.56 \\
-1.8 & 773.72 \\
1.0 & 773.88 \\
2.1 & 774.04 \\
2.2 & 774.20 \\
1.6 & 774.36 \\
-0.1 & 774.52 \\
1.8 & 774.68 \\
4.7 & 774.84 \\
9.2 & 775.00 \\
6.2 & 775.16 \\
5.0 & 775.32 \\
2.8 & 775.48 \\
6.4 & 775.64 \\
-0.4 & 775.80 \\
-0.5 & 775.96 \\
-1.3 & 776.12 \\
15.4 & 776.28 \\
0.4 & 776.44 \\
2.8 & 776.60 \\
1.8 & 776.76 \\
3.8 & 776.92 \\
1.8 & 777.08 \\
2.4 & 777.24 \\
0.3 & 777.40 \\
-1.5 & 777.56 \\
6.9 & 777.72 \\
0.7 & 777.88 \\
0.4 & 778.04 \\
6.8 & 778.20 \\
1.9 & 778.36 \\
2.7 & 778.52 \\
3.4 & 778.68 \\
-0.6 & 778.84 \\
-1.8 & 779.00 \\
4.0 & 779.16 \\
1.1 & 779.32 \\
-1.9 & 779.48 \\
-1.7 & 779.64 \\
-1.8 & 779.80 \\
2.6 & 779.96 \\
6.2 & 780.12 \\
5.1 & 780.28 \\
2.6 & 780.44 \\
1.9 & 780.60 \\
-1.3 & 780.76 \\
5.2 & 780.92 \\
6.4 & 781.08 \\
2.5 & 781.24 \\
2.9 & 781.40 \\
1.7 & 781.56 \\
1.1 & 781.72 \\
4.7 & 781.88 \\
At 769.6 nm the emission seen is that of [O II]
